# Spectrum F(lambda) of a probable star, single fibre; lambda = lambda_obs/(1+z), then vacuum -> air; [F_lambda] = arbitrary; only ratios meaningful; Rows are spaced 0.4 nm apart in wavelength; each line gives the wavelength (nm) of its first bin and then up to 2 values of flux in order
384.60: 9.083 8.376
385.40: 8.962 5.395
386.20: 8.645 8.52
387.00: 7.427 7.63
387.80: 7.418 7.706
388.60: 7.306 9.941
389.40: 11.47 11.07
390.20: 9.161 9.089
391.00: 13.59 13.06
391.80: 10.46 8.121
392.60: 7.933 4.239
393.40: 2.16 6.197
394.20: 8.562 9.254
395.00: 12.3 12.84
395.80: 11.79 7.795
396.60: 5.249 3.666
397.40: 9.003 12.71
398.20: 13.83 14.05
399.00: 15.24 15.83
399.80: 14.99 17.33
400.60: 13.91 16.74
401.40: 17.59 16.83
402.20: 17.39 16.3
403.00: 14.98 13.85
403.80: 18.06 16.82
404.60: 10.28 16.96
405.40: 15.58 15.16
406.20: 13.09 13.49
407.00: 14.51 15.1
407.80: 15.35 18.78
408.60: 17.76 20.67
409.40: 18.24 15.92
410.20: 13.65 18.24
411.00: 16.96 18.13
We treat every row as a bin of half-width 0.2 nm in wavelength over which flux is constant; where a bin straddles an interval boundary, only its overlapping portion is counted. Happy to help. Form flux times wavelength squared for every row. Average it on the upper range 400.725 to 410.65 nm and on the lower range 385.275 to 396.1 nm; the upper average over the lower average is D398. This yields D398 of 1.94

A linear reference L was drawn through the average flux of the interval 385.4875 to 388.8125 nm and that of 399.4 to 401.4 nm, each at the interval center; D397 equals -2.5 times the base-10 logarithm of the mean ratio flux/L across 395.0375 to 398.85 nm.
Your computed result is 0.32 mag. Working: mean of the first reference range 7.56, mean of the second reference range 15.9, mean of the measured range 10.3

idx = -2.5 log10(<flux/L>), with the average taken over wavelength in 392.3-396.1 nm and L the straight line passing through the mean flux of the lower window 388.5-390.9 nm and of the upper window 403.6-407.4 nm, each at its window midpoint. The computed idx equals 0.34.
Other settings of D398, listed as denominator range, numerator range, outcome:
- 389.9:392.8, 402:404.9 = 1.60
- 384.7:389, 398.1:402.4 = 2.15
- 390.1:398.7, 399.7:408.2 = 1.76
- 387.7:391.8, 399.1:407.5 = 1.64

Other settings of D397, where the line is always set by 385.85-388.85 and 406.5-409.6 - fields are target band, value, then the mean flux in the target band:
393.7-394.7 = 0.314 mag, 8.06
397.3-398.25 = 0.045 mag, 11.8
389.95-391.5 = -0.200 mag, 11.1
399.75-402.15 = -0.193 mag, 16.4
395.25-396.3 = 0.040 mag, 11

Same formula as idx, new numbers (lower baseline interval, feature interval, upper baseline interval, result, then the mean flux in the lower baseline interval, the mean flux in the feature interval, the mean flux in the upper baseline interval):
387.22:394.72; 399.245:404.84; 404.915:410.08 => -0.16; 8.65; 15.8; 16.1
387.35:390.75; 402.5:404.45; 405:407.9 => -0.15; 9.03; 15.8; 14.7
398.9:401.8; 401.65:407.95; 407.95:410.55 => 0.10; 16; 15.2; 17.5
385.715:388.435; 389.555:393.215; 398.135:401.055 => 0.05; 7.62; 9.63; 15.2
